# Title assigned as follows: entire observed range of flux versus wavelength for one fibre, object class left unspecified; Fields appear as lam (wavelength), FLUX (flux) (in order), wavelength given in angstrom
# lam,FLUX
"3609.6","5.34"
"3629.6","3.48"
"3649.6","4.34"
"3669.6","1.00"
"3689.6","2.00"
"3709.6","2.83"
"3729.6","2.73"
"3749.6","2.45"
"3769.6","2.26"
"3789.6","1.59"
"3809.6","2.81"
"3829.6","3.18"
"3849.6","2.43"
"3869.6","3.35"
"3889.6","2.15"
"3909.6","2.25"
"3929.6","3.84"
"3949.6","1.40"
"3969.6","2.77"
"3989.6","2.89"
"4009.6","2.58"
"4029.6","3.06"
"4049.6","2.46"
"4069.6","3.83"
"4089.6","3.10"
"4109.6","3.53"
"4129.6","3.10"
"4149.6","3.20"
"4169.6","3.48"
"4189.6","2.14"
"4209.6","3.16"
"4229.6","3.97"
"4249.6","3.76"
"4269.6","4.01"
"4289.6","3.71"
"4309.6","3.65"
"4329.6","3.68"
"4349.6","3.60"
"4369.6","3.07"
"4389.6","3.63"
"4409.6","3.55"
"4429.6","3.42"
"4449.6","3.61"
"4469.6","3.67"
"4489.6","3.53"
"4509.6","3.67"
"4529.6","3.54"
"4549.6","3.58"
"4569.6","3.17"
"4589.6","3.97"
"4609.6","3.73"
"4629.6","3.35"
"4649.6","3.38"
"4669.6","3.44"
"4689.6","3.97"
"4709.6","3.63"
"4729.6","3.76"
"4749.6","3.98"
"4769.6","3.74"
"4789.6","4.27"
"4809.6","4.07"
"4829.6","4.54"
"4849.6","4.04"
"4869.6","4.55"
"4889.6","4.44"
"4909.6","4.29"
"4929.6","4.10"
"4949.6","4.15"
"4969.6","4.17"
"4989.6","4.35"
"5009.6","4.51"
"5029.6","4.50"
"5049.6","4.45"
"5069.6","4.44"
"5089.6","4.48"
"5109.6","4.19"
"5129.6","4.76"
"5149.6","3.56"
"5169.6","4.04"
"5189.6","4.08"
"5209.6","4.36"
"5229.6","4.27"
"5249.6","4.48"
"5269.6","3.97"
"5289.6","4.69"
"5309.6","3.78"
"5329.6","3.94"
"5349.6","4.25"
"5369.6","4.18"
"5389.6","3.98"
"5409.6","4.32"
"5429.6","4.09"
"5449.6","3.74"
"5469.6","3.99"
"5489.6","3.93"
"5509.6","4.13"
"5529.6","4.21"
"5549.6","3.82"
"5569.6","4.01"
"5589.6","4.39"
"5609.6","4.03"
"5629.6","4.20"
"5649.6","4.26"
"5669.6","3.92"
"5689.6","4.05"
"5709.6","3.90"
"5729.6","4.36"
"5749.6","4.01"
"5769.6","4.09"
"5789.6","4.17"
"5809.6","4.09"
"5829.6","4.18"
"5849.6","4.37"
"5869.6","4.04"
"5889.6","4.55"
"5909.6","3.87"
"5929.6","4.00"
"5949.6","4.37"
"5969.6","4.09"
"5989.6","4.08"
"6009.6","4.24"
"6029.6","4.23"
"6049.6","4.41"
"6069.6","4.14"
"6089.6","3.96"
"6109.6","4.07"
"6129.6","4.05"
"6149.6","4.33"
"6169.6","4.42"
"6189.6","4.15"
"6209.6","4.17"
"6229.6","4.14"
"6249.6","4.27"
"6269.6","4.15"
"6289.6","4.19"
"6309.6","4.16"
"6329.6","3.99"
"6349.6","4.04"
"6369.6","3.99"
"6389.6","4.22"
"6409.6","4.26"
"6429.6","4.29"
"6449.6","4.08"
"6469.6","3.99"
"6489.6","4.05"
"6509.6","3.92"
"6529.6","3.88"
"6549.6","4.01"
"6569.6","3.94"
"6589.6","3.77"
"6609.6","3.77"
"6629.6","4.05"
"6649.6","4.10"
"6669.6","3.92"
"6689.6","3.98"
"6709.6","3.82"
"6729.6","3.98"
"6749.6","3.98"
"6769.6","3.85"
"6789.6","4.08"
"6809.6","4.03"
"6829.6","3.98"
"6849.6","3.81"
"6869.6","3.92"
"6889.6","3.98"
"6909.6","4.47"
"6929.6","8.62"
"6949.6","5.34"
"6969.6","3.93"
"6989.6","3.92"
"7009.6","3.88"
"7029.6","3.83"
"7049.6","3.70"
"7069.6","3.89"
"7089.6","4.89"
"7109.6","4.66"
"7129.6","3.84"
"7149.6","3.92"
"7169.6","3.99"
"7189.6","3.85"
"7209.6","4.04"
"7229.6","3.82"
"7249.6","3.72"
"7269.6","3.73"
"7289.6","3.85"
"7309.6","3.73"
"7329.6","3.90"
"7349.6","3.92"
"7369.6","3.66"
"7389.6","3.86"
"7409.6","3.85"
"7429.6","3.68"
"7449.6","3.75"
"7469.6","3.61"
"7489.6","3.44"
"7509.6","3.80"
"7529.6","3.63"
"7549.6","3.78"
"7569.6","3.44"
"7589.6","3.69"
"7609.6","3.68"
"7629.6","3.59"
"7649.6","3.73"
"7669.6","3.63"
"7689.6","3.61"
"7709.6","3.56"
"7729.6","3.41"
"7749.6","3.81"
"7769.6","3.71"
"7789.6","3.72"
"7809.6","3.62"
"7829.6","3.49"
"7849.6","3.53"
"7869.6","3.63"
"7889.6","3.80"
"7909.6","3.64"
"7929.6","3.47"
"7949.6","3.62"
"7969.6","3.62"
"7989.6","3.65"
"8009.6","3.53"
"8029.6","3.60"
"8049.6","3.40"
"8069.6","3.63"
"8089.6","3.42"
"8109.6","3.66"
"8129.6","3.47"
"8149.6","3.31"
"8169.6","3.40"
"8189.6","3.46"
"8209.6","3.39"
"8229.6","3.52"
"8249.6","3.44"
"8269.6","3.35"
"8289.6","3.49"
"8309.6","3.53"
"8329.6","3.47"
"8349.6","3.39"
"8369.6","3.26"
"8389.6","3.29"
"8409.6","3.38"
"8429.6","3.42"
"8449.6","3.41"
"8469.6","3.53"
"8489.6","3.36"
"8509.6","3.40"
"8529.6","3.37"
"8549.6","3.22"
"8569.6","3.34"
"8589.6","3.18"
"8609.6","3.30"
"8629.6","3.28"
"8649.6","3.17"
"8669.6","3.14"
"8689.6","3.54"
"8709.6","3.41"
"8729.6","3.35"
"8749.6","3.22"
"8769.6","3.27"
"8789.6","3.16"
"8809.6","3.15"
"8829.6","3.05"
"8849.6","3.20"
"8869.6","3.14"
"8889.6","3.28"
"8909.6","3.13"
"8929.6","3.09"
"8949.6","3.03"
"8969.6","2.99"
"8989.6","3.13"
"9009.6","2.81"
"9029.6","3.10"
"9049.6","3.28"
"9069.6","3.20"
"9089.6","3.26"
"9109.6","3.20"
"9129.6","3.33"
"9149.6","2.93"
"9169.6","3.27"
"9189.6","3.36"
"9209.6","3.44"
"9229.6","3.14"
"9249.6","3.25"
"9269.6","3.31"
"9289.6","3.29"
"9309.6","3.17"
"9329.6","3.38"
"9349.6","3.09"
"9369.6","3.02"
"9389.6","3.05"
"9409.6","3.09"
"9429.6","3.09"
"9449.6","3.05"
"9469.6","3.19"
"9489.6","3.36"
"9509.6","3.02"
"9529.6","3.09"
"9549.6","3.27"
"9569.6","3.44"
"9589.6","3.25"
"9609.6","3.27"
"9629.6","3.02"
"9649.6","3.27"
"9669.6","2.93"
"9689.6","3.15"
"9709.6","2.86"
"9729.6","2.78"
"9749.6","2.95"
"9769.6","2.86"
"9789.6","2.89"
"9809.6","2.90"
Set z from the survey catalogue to 0.055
